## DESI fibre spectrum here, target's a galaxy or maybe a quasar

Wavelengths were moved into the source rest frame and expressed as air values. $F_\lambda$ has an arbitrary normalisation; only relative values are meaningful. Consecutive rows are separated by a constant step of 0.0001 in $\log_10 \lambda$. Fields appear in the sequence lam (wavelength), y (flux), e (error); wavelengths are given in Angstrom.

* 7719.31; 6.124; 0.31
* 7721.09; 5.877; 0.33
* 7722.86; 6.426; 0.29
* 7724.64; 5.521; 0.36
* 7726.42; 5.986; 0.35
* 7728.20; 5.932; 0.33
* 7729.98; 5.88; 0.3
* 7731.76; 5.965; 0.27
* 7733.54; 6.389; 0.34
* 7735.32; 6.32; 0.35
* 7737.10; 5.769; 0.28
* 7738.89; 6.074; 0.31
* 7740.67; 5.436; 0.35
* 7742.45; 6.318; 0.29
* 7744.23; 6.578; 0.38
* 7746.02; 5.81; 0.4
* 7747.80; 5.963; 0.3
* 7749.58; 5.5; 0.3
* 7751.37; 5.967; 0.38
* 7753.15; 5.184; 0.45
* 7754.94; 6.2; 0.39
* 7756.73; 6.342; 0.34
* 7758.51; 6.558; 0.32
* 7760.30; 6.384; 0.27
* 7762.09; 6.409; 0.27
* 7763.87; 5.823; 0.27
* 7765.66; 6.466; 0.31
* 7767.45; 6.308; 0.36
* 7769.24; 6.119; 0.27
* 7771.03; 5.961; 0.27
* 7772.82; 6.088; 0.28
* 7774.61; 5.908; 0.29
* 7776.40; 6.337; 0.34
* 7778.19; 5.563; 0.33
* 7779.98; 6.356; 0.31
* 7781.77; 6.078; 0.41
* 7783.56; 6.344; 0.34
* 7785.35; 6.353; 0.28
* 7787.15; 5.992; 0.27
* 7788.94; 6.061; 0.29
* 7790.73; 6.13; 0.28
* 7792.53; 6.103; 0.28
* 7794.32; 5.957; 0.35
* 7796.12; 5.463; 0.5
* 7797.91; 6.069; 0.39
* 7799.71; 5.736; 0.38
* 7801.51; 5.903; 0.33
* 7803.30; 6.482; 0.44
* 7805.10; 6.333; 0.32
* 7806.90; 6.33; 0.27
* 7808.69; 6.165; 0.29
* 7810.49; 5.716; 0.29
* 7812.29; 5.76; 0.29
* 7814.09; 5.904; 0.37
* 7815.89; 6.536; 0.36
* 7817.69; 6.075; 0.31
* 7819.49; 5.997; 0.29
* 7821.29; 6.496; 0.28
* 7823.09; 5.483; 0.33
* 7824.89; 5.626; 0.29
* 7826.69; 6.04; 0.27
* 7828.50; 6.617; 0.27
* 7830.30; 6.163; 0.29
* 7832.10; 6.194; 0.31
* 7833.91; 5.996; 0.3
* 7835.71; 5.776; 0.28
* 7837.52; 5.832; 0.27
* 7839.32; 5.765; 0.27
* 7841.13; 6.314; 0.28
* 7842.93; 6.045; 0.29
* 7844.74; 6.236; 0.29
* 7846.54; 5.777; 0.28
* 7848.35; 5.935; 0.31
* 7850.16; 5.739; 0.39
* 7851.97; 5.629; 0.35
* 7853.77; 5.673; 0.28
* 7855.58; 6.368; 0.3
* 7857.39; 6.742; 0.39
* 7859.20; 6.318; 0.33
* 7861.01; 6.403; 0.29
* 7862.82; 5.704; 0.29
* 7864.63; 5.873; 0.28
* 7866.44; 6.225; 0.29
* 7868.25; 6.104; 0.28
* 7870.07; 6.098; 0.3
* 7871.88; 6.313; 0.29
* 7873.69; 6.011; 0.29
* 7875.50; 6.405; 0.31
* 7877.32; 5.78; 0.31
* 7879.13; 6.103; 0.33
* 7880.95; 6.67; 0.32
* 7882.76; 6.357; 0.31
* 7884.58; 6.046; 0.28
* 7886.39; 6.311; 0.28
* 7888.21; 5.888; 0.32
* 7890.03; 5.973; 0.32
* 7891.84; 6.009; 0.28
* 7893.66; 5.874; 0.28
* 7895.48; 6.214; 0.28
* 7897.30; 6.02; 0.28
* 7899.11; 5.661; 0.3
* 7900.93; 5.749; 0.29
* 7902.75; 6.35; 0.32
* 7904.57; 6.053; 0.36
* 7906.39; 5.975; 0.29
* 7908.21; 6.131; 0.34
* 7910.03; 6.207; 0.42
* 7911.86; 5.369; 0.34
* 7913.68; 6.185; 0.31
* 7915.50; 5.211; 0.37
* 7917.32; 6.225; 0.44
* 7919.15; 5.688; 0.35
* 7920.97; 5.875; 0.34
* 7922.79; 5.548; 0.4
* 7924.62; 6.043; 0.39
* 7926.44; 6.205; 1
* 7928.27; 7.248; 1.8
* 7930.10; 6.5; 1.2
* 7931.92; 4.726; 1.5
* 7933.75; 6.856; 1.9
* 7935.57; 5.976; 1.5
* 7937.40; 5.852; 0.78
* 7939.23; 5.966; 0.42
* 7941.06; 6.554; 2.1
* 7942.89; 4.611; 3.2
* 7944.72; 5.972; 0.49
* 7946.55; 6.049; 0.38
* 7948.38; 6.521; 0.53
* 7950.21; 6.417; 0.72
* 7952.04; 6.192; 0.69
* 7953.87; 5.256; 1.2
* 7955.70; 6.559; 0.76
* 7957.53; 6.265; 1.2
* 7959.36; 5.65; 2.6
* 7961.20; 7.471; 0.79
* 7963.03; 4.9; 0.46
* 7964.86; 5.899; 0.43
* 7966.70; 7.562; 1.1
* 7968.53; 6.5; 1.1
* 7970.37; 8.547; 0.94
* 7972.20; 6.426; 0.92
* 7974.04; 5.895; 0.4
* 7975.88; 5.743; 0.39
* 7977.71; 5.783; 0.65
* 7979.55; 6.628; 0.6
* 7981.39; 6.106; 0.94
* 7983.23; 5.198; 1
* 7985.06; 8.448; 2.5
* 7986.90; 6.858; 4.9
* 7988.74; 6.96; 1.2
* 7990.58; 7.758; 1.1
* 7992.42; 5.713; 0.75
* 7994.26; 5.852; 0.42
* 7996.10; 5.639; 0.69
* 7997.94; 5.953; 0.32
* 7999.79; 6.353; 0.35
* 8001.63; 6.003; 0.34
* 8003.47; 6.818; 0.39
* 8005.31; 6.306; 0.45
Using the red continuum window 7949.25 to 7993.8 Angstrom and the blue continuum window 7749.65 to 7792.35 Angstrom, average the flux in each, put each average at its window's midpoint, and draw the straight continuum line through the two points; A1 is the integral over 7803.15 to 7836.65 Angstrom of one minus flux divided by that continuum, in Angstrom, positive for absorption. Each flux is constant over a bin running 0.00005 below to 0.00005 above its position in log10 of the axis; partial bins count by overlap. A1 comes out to 0.6 Angstrom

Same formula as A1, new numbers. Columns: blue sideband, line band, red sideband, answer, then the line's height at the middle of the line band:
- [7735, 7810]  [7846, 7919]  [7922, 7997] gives 1.74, 6.19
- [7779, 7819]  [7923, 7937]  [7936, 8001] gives 0.14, 6.24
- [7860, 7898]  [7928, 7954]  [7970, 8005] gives 1.03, 6.29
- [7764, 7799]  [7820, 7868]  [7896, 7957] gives 0.04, 6.04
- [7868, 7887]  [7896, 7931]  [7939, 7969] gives 0.88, 6.17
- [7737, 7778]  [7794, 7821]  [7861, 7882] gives 0.23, 6.09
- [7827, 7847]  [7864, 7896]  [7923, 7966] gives -0.29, 6.07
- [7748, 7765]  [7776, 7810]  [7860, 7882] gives -0.05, 6.08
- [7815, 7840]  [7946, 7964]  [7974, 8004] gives 0.43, 6.28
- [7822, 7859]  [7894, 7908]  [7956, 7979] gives 0.42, 6.19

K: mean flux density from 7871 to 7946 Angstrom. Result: 6.02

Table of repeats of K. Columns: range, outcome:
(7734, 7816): 6.07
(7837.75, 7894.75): 6.08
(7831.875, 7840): 5.89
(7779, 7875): 6.06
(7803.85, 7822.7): 6.12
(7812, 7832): 6.08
